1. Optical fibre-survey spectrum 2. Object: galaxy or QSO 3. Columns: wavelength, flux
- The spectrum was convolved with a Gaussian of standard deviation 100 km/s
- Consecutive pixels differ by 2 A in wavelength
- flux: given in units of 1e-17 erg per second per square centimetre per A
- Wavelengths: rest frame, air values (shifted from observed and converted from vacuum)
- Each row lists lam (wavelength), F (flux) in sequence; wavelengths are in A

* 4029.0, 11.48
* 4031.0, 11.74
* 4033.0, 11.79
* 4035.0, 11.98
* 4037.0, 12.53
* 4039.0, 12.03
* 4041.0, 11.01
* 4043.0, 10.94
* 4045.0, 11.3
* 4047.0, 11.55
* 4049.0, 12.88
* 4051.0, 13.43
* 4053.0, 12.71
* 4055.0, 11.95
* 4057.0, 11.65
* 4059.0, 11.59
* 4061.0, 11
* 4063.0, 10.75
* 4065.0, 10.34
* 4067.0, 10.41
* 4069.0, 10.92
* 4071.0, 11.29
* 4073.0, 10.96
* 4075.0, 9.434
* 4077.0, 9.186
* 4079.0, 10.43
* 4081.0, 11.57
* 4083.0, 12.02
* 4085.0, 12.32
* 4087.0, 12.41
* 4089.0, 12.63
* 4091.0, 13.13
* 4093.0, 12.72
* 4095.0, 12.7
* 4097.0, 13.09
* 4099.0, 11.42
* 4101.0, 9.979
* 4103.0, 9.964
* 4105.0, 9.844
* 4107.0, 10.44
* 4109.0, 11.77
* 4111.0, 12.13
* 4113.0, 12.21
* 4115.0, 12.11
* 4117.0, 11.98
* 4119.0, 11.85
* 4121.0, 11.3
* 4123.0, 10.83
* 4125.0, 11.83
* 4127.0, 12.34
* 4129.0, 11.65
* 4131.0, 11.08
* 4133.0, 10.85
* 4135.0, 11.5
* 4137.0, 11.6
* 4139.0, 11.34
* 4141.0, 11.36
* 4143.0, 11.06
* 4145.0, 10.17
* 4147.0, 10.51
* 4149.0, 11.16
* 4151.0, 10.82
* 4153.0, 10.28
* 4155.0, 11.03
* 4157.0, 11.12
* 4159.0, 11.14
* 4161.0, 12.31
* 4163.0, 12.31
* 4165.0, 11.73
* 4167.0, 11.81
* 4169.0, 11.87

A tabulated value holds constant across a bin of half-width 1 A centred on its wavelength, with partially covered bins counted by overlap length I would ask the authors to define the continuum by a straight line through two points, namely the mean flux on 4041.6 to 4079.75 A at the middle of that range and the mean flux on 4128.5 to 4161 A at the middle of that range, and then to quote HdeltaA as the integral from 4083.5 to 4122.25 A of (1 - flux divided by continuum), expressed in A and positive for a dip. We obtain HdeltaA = -2.3 A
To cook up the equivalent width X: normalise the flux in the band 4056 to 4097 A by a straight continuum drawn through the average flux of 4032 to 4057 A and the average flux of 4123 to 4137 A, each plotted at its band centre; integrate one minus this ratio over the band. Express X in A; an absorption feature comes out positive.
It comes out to 1.3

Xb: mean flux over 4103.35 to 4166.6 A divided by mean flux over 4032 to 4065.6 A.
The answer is 1.0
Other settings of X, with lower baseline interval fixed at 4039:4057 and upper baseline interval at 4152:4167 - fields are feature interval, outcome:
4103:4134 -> 0.5 A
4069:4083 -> 1.4 A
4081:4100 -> -1.1 A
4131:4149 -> 0.7 A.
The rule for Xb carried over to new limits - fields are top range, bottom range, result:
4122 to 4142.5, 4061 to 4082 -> 1.08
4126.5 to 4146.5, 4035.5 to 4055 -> 0.93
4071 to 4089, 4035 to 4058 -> 0.93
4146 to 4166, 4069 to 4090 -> 1.00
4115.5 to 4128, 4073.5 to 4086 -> 1.08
